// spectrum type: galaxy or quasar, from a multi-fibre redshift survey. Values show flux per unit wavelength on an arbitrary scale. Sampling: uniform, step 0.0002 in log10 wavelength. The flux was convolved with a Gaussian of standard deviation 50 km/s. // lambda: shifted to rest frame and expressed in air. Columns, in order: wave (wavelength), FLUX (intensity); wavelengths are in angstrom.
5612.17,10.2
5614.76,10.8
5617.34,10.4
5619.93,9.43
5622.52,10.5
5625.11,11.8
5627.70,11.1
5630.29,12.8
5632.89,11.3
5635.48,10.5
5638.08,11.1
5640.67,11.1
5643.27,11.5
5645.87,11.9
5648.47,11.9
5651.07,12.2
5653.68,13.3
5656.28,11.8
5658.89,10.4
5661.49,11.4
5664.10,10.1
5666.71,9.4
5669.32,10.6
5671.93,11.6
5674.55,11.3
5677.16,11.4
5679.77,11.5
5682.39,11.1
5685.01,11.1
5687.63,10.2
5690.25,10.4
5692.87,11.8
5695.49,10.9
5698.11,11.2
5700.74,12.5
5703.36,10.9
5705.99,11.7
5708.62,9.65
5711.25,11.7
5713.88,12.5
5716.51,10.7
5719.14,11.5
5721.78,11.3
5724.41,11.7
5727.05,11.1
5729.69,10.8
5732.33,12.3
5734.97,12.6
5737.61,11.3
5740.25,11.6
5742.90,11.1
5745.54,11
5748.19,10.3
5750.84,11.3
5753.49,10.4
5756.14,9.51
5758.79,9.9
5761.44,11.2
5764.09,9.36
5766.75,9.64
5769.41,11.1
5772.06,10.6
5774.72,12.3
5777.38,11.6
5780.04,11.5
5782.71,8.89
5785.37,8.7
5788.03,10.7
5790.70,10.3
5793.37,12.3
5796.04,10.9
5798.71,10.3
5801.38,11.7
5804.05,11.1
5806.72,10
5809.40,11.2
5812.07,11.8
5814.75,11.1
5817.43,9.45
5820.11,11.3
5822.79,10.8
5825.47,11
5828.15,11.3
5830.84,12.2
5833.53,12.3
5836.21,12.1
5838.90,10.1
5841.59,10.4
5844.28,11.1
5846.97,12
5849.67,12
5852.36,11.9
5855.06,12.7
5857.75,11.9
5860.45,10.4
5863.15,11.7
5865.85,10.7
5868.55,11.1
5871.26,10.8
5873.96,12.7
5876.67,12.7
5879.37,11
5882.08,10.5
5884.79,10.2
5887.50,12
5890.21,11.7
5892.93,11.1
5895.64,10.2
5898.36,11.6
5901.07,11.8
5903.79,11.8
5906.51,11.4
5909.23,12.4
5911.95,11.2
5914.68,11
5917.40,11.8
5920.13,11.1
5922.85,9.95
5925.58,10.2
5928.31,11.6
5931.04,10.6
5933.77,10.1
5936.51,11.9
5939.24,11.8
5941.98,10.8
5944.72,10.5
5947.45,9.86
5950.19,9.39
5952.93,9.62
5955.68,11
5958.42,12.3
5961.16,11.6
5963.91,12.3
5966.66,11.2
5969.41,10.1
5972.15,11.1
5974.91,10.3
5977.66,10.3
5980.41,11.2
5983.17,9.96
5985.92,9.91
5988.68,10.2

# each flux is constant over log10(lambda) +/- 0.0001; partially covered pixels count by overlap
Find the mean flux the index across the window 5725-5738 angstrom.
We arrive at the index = 11.6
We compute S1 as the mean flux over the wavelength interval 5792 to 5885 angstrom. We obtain 11.3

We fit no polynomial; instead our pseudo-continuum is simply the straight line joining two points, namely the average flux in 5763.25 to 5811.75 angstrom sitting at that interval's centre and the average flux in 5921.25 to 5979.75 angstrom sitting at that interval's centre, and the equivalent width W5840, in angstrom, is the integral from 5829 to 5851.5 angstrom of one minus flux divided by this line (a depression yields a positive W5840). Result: -1.7 angstrom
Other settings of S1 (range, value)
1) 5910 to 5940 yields 11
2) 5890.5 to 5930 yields 11.2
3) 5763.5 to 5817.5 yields 10.7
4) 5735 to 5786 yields 10.7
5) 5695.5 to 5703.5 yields 11.5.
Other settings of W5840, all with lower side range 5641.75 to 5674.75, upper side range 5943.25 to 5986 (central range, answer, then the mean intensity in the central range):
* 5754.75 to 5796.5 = 2.12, 10.5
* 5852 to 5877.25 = -1.67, 11.6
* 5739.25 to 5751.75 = 0.13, 11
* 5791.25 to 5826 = 0.12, 11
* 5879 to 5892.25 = -0.28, 11.1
